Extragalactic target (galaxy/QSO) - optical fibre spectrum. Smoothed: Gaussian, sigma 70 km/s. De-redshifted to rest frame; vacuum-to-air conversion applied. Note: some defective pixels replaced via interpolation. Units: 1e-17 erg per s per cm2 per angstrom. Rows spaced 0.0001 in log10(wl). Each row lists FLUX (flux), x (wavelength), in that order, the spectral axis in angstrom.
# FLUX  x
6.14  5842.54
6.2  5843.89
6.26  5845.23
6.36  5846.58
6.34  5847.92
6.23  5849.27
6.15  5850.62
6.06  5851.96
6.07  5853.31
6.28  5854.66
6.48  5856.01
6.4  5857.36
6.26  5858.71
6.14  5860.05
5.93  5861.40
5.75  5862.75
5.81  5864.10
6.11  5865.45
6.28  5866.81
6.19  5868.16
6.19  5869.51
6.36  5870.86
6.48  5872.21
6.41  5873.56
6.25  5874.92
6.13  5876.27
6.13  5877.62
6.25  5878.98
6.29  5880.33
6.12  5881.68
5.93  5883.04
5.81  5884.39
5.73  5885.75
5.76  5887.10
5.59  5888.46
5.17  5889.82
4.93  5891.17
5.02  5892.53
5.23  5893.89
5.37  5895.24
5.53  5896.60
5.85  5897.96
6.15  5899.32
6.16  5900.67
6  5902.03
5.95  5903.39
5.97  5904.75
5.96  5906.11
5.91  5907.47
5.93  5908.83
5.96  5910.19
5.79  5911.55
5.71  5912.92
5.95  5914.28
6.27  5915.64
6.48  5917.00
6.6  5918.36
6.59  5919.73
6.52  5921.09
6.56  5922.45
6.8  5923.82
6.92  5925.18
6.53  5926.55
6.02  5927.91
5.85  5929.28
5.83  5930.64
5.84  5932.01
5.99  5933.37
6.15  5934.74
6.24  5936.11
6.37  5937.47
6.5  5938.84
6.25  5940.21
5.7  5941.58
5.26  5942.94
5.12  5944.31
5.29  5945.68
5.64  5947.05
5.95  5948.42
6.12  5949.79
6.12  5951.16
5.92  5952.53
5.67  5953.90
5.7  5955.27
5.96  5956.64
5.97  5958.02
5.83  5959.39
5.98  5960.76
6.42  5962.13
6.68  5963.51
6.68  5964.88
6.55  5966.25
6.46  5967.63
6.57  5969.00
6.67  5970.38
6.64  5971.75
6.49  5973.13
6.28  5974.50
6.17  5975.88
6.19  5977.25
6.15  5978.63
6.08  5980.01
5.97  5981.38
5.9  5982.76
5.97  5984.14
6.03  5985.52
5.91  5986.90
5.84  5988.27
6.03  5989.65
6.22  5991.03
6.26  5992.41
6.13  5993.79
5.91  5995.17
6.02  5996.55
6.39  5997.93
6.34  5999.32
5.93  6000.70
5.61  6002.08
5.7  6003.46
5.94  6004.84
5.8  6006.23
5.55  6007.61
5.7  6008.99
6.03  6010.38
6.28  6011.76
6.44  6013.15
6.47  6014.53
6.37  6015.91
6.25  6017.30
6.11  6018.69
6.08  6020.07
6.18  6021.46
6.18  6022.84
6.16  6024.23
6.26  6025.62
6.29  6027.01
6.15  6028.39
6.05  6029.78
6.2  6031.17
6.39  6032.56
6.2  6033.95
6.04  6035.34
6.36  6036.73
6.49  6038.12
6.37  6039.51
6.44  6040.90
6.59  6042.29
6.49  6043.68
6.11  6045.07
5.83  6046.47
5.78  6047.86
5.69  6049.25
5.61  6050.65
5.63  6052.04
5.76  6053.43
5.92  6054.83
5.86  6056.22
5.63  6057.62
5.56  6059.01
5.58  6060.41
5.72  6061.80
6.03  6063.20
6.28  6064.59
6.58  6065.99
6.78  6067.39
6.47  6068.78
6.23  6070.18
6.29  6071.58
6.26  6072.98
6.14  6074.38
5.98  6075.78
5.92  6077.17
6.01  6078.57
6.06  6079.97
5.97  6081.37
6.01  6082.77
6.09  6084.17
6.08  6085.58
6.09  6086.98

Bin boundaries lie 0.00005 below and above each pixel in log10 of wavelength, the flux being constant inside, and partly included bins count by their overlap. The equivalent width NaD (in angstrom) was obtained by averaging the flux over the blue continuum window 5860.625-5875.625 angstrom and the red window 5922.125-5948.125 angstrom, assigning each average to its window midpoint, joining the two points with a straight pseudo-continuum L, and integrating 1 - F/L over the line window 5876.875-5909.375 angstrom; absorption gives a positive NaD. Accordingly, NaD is 1.8 angstrom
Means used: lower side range 6.16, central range 5.78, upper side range 6.04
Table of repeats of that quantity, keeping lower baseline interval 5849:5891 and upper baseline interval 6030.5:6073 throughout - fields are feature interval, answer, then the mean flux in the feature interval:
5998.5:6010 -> 0.5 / 5.83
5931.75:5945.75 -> 0.4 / 5.91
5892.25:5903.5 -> 0.7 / 5.71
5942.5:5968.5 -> 0.5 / 5.97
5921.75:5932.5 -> -0.4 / 6.3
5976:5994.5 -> 0.1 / 6.06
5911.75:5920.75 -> -0.3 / 6.25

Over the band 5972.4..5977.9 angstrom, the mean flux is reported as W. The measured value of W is 6.29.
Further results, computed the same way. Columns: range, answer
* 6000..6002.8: 5.78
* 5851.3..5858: 6.25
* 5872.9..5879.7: 6.23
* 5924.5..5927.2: 6.72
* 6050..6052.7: 5.63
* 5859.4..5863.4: 5.94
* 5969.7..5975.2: 6.52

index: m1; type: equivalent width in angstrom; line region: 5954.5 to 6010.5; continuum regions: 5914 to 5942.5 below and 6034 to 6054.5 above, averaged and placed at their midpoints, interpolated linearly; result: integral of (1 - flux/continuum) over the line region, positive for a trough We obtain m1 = 0.7 angstrom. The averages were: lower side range 6.28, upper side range 6.08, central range 6.11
